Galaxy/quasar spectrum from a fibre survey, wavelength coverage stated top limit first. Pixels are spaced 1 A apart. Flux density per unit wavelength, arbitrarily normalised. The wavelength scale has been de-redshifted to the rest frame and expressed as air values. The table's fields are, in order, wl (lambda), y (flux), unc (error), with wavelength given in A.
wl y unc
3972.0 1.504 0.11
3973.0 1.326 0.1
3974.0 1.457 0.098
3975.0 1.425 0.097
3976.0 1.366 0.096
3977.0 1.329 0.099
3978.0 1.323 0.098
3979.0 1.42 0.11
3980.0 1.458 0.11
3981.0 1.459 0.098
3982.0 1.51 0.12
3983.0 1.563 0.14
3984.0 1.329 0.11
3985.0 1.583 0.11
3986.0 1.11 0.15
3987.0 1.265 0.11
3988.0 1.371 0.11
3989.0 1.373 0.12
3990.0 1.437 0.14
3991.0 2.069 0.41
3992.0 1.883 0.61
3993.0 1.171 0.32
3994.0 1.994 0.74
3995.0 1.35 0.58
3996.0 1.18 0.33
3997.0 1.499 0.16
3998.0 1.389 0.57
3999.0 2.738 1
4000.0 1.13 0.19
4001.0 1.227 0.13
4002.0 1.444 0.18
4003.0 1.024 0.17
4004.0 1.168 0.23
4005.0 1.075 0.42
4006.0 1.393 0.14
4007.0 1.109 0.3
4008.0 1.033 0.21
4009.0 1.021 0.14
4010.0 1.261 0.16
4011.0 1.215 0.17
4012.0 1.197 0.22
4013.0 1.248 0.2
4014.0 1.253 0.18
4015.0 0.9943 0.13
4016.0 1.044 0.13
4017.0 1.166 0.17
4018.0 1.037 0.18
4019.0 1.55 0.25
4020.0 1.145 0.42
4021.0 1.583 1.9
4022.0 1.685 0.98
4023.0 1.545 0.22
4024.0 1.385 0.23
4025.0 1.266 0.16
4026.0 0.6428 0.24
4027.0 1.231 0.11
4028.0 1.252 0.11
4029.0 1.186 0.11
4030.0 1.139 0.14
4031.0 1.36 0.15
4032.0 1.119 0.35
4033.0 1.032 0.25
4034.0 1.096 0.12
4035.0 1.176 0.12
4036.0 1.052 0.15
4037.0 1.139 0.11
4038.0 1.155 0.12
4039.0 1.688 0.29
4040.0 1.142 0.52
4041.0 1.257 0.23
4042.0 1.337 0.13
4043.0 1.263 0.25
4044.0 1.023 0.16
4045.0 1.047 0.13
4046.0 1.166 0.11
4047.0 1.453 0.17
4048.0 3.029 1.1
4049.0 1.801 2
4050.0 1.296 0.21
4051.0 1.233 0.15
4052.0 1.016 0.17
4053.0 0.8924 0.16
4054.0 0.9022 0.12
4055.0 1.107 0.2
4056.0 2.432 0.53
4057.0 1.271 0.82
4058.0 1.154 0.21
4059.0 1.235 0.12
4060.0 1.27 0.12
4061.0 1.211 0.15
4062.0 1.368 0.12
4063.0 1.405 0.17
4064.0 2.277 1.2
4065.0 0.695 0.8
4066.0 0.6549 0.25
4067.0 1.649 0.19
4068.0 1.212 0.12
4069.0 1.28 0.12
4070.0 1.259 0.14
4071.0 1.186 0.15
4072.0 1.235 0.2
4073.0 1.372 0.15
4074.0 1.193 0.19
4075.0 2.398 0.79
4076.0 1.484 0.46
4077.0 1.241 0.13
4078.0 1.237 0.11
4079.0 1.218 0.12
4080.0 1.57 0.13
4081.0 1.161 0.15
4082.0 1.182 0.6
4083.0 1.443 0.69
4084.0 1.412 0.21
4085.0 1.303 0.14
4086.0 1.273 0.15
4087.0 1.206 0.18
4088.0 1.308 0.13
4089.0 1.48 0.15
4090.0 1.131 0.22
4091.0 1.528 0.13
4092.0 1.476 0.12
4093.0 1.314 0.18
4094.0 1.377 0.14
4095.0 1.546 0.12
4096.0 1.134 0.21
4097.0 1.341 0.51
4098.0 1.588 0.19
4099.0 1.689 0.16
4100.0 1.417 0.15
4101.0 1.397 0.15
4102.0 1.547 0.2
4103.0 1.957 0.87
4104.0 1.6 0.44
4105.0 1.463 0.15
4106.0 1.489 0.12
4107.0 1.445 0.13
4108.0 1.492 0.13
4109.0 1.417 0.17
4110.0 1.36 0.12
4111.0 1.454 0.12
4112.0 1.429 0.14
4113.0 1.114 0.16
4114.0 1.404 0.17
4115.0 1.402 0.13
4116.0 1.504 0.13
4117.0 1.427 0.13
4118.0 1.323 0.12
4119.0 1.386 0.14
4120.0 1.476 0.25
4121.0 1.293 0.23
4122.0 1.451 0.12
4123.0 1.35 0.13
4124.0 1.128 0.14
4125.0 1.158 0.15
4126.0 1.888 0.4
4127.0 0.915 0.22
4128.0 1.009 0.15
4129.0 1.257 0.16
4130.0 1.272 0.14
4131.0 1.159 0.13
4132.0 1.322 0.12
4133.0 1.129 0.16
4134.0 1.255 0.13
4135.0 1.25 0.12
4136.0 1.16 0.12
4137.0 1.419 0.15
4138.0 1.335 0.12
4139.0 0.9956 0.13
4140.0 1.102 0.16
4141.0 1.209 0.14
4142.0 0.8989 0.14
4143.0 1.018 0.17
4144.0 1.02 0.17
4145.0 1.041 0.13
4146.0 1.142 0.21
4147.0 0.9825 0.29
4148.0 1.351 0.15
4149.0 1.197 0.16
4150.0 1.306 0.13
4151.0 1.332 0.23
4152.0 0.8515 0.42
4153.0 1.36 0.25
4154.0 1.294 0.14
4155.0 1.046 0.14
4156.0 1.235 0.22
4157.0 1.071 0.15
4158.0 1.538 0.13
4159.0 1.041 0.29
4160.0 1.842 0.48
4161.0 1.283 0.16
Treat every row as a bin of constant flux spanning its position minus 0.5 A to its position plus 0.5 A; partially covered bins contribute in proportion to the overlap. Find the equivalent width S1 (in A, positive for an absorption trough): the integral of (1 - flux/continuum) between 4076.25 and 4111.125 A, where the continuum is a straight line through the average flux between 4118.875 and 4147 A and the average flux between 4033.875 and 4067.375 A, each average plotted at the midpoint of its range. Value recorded -4.0 A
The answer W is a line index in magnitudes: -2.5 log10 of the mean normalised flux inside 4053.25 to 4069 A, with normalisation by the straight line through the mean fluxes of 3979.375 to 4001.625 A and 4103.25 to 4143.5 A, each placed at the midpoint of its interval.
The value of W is 0.07 mag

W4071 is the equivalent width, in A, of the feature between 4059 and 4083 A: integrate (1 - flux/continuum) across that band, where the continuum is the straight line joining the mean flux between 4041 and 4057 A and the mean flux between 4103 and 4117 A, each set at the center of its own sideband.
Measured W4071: 1.26 A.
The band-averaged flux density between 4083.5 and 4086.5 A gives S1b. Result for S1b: 1.33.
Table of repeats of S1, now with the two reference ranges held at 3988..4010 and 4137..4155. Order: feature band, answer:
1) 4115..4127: -1.87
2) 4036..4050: -0.79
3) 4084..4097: -1.00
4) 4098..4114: -3.48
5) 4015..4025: 0.33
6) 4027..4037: 1.42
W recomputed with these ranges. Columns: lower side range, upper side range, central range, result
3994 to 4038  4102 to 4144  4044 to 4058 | -0.106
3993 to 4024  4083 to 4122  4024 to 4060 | 0.067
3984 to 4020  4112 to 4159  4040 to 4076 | -0.051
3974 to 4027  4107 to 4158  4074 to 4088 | -0.074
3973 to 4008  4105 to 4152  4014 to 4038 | 0.146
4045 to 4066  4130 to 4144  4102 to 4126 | -0.159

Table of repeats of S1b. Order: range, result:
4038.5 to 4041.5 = 1.36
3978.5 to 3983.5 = 1.48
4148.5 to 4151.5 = 1.28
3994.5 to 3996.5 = 1.27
